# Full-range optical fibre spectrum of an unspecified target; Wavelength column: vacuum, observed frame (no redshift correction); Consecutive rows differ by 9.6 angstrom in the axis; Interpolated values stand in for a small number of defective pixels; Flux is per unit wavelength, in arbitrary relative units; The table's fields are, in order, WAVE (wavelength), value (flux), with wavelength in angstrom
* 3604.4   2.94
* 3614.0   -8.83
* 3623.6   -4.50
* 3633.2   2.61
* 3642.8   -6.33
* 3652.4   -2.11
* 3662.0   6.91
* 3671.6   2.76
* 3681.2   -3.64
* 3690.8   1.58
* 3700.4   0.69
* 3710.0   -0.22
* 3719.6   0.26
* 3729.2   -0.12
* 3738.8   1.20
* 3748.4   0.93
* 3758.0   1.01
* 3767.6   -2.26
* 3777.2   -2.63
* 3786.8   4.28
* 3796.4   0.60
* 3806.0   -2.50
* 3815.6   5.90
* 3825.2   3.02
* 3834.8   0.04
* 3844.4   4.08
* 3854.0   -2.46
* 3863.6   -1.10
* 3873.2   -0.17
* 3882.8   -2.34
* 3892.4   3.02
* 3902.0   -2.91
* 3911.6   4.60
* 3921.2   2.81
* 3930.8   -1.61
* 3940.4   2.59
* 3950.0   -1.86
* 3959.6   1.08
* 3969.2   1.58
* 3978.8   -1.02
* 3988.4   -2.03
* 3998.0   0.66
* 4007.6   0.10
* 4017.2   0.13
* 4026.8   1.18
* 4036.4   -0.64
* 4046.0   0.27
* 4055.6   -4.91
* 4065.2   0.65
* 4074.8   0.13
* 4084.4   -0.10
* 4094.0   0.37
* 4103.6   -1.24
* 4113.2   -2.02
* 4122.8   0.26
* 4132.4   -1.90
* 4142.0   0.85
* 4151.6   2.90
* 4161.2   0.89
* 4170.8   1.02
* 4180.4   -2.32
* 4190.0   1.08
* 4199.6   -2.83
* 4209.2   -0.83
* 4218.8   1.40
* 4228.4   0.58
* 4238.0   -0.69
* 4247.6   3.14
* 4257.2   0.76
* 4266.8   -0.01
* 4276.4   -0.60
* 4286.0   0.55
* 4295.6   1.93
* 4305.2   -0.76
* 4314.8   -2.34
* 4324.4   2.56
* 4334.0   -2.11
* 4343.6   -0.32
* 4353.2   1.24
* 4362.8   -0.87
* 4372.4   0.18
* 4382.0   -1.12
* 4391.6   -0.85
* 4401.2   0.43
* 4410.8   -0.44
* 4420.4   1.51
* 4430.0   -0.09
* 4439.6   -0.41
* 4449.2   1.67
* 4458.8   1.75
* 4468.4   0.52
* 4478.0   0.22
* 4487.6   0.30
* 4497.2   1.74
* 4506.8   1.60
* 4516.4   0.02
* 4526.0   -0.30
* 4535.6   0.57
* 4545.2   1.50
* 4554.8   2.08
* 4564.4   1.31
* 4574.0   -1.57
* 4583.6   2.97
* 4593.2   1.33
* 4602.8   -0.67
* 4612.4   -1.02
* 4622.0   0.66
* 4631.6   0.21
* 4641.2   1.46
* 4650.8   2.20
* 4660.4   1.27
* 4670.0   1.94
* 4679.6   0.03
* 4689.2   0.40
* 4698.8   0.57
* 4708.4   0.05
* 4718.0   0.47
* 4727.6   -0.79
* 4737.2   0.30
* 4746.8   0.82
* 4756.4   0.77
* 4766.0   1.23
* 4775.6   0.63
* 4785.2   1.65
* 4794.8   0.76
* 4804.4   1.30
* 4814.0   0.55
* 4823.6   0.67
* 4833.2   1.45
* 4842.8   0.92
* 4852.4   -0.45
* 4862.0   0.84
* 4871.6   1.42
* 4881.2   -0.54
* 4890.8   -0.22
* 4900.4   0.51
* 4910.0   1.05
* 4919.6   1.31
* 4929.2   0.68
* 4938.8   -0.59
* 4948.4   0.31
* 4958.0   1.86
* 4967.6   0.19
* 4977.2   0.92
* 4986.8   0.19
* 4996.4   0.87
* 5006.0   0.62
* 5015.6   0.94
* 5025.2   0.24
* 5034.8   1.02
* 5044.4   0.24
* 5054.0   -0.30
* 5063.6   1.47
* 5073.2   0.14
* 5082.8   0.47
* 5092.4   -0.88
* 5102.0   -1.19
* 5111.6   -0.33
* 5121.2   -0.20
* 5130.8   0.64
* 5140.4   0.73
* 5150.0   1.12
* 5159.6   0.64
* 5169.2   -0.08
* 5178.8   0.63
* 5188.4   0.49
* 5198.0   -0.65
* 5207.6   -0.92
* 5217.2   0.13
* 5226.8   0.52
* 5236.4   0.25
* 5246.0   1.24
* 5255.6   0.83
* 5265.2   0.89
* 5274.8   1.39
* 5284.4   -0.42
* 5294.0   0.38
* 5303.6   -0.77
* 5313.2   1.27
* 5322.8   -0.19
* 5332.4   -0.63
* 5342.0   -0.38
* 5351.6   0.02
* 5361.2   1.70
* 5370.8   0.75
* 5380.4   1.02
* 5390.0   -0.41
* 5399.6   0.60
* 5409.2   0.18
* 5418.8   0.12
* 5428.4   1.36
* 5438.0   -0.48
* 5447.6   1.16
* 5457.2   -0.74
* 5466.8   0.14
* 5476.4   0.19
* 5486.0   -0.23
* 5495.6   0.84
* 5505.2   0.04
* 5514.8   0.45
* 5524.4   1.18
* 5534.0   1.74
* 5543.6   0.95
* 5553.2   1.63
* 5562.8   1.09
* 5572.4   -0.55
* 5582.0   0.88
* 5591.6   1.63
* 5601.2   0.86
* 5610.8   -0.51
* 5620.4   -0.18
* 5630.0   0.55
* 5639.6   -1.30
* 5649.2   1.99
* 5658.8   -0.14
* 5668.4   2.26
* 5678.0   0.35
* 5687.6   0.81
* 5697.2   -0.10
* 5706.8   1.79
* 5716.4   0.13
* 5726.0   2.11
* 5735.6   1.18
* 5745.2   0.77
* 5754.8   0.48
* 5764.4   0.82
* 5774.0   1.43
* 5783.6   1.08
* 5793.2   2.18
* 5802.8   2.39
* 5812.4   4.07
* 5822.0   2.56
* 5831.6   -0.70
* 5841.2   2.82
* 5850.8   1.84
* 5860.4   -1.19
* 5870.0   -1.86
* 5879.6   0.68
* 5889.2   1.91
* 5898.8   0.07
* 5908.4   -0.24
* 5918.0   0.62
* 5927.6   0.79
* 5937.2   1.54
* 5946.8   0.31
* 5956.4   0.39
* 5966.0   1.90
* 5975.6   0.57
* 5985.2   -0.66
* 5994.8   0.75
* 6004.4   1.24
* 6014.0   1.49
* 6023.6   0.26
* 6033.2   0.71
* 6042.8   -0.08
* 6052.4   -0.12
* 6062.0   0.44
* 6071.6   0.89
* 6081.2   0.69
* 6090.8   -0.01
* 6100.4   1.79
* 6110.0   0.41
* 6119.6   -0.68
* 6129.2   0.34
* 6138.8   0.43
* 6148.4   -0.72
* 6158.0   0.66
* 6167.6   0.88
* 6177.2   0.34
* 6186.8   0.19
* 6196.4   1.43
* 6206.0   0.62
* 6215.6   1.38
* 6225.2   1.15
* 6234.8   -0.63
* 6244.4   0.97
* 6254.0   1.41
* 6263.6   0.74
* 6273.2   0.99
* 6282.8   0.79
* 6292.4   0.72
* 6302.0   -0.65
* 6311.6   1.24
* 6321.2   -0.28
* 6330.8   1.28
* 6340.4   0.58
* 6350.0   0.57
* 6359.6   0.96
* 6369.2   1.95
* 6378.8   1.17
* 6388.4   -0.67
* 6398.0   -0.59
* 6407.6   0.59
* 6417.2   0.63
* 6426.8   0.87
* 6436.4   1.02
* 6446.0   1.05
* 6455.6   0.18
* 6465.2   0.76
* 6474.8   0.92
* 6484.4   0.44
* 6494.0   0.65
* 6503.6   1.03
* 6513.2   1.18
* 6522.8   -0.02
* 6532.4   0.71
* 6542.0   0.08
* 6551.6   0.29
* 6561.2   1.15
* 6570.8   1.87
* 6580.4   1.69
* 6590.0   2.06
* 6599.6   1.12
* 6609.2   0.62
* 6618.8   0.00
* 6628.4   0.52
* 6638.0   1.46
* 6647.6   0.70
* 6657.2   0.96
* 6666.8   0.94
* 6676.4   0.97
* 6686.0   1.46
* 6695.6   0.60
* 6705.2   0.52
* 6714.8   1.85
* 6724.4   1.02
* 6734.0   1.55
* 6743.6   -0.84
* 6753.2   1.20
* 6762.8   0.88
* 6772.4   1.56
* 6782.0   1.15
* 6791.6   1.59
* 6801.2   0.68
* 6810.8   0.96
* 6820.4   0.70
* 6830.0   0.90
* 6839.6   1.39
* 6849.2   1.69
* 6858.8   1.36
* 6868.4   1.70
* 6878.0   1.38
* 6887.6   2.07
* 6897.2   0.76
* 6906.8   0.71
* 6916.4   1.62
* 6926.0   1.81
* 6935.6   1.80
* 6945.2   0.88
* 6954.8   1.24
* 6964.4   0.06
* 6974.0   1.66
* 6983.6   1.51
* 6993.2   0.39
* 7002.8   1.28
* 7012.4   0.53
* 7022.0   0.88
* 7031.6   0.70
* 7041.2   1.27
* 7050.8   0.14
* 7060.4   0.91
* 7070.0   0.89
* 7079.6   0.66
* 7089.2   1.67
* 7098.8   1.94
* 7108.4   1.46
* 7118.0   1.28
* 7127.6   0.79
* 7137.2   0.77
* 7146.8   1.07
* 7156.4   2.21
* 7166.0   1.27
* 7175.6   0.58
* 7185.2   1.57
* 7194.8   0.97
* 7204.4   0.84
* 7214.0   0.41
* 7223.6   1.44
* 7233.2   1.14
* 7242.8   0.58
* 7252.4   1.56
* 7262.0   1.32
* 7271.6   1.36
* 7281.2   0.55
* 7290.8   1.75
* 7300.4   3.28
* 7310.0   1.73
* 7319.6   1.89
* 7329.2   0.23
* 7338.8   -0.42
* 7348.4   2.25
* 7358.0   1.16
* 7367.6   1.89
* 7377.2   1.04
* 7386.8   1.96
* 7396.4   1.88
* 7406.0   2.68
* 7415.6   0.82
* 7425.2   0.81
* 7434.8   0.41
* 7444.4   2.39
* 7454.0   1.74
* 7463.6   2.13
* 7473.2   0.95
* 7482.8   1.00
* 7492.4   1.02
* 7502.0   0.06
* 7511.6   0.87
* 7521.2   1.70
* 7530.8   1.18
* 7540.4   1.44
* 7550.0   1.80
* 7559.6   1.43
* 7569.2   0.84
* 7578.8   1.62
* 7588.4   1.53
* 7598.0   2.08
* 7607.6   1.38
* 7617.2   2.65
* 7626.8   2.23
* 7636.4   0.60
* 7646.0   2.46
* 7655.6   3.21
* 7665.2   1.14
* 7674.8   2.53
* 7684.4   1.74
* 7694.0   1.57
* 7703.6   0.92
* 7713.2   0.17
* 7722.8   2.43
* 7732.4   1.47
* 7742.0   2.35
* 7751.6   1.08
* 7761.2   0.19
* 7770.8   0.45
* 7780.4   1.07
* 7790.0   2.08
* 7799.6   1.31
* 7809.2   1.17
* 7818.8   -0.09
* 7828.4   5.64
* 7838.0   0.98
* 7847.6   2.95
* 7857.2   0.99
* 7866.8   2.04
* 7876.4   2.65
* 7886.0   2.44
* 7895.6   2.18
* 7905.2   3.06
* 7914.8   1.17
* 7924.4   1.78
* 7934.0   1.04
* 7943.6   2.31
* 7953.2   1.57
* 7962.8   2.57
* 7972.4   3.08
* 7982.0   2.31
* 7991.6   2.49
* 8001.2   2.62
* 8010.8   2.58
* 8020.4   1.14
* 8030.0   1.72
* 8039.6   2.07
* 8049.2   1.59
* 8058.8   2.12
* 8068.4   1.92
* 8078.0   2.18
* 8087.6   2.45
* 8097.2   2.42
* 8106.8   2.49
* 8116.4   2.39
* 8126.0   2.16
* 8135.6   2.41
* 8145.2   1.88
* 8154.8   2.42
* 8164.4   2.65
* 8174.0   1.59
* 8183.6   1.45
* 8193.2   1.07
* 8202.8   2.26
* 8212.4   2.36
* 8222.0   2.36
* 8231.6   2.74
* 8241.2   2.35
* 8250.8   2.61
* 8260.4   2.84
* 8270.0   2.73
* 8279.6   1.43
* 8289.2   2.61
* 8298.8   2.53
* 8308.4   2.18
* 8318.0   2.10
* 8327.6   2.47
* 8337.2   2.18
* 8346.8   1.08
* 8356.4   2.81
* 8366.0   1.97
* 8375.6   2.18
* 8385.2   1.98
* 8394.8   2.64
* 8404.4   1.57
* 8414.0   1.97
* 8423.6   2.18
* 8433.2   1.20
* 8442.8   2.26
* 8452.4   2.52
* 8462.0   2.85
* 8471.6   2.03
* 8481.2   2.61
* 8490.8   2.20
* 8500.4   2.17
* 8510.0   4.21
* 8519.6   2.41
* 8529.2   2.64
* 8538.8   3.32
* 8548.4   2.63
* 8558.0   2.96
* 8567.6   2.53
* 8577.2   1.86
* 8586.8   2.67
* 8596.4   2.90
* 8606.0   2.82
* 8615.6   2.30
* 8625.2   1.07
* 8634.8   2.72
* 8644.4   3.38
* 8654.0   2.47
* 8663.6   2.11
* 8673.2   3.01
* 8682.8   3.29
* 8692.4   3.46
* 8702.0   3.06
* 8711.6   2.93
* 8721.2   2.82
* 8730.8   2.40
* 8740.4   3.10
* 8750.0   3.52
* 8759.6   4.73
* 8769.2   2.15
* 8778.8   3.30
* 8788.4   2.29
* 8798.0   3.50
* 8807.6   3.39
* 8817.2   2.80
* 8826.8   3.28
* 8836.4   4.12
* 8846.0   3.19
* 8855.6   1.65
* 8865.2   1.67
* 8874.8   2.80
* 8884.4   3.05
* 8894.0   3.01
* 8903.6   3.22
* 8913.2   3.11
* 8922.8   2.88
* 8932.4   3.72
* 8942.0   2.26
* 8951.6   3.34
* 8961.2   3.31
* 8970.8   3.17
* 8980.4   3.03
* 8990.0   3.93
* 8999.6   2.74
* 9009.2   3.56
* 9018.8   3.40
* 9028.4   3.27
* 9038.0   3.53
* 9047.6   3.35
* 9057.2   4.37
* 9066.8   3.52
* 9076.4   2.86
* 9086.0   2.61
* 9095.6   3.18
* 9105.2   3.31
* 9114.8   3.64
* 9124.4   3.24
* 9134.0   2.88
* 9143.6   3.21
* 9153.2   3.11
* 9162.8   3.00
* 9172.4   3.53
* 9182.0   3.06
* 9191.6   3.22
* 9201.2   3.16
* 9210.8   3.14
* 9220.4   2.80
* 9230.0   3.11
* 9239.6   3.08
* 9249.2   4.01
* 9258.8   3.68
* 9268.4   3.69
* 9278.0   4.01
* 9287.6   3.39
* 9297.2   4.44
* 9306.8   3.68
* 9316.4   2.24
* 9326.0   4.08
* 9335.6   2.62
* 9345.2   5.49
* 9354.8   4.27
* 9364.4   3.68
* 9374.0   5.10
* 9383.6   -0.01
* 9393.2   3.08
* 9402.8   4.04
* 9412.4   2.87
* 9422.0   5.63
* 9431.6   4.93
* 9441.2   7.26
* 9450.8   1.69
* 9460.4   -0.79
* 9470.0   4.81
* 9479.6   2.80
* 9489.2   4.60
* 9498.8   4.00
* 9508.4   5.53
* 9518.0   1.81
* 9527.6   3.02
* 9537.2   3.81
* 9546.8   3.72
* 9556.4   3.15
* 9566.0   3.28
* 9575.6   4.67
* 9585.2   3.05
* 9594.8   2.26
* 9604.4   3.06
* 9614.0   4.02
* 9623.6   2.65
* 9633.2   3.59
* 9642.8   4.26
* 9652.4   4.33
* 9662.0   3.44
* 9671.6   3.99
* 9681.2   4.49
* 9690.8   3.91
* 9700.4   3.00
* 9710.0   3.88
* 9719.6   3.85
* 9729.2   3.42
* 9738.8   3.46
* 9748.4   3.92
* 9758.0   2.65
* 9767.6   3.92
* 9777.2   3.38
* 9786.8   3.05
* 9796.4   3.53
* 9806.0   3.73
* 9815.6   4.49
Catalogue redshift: 0.957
